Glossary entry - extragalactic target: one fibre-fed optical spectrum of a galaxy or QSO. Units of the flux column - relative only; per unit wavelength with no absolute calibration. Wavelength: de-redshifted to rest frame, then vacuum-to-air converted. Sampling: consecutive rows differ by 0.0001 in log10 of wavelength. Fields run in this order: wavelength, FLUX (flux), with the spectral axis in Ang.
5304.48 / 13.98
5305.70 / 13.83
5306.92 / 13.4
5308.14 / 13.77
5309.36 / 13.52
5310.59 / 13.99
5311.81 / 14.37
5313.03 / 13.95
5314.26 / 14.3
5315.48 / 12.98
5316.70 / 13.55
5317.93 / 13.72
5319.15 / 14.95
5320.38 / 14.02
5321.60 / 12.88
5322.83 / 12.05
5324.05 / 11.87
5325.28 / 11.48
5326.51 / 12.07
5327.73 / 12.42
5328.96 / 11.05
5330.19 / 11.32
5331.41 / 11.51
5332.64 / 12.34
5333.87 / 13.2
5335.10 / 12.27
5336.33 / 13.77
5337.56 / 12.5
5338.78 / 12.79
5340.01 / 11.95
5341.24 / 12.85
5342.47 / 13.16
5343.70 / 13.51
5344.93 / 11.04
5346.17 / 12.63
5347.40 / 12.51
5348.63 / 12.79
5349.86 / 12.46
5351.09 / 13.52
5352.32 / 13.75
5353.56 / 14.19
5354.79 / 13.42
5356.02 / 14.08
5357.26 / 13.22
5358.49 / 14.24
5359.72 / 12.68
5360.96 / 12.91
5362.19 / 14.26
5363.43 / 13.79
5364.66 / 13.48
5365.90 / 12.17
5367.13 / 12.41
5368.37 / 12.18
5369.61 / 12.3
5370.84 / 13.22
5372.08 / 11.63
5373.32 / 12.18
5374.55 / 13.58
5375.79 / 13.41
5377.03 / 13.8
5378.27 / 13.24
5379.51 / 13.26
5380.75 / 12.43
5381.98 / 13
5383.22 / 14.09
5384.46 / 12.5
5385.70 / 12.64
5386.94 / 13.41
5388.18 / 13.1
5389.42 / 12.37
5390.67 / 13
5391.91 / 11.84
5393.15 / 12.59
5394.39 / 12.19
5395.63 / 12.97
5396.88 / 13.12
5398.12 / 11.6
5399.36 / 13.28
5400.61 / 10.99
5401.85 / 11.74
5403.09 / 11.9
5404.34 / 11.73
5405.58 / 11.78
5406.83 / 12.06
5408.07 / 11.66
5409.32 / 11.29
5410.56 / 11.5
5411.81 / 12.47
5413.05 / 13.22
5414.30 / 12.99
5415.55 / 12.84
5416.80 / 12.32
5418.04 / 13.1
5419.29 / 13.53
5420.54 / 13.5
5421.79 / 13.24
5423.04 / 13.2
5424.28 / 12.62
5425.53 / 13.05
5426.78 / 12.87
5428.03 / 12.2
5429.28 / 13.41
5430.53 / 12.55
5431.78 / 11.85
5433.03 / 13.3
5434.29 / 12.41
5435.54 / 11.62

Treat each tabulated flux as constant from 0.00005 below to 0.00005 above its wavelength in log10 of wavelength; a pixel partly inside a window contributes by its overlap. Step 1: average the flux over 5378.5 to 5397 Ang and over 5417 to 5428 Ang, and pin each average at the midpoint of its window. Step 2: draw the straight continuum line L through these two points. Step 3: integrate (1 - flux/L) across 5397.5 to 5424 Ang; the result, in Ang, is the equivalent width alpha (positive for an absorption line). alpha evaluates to 1.2 Ang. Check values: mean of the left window 12.8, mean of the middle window 12.4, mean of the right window 13.1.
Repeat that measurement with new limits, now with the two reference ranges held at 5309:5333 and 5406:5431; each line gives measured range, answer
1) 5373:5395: -0.3 Ang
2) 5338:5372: -0.4 Ang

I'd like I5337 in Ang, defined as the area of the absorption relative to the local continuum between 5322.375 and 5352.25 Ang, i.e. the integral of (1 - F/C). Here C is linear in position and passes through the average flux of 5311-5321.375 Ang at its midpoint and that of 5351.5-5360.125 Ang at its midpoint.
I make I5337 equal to 3.0 Ang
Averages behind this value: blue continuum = 13.9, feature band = 12.4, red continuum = 13.7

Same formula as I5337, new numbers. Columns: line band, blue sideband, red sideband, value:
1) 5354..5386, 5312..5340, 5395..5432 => -1.2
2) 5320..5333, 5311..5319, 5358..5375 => 1.5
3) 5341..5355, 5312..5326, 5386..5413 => -0.1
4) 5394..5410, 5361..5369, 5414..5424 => 1.3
